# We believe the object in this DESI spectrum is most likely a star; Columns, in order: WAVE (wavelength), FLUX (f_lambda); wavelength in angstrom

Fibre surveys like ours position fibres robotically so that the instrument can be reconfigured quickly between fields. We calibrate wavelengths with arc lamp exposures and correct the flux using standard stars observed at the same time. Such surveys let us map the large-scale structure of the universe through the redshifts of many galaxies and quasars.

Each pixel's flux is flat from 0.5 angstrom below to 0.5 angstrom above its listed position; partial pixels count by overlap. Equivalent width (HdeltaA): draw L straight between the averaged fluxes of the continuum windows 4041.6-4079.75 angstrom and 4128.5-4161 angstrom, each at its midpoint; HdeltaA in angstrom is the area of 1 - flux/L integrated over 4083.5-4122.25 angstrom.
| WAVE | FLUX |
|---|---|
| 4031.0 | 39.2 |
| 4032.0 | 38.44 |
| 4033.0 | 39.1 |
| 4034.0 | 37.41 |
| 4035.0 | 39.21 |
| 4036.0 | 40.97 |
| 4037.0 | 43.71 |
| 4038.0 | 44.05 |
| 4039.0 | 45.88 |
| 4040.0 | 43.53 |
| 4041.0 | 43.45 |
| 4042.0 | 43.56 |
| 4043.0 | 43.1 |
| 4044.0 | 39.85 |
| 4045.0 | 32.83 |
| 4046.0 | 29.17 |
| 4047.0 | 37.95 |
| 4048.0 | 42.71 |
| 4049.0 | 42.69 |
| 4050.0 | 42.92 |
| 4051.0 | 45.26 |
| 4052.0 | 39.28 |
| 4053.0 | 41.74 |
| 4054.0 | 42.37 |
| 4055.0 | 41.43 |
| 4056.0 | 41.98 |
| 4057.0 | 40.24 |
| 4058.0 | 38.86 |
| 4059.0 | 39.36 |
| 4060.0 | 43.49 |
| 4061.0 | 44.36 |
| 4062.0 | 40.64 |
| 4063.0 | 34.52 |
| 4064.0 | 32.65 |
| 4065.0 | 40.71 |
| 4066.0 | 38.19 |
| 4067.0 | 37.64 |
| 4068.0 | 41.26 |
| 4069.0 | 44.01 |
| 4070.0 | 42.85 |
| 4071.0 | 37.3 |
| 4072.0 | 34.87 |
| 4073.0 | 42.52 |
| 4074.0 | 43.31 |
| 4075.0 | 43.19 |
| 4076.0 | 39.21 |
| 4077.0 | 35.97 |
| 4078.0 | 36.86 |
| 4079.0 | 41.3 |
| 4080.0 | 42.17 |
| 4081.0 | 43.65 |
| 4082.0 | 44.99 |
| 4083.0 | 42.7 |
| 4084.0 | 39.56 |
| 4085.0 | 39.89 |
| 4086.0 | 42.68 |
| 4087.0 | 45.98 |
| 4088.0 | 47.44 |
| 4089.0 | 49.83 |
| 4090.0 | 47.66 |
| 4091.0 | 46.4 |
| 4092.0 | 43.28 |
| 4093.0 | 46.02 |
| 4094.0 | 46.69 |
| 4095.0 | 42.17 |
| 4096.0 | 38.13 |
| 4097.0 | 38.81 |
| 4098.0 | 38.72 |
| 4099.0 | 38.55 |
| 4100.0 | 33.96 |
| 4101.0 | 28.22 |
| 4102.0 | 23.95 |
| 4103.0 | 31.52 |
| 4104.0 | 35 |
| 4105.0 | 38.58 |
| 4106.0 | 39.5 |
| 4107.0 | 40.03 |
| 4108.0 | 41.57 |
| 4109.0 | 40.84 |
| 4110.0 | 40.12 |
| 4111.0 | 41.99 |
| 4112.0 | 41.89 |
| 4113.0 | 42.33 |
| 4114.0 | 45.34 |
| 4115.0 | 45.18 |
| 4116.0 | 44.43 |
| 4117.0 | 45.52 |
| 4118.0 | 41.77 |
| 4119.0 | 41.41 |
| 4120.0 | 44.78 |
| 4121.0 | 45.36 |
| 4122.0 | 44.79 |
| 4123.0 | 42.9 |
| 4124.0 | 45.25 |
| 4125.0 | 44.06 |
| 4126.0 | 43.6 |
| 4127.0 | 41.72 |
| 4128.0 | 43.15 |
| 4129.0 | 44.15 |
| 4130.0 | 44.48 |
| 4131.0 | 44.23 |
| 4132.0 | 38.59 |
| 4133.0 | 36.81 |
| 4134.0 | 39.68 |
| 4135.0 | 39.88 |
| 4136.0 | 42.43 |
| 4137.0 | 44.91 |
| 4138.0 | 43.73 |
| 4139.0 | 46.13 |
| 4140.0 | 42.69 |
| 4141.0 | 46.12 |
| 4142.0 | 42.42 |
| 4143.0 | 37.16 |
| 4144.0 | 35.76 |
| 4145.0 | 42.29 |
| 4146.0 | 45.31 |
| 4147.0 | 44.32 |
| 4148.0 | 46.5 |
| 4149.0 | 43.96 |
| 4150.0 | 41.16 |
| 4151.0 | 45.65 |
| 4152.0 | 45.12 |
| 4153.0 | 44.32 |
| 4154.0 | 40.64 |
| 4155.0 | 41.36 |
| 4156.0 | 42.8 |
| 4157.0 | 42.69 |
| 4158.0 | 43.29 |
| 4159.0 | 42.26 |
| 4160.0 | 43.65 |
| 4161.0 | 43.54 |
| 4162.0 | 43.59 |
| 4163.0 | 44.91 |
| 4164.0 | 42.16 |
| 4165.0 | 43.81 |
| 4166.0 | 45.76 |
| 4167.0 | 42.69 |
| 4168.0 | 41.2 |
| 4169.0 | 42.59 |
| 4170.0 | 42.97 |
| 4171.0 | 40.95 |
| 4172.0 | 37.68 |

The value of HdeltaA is 0.1 angstrom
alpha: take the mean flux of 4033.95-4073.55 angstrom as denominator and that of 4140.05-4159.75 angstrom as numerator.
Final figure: 1.06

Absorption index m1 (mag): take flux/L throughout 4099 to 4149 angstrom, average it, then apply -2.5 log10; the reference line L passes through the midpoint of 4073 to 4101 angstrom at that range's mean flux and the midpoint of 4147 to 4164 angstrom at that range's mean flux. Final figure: 0.04 mag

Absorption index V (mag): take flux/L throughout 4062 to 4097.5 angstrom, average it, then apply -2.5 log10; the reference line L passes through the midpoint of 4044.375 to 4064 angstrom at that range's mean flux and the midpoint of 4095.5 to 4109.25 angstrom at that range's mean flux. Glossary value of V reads -0.10 mag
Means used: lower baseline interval 39.9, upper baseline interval 36.2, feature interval 41.5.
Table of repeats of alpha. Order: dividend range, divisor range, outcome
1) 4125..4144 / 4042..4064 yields 1.05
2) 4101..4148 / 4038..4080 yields 1.03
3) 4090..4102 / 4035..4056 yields 0.96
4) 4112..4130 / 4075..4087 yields 1.07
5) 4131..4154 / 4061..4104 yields 1.06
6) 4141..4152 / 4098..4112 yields 1.16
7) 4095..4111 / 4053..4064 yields 0.91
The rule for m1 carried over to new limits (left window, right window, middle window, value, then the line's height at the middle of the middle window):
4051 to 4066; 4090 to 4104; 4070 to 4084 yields -0.04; 39.4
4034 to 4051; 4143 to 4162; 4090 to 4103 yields 0.08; 41.9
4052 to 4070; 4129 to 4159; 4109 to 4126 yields -0.04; 41.8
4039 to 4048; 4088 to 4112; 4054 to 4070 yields -0.01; 39.8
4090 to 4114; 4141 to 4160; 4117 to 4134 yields -0.05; 41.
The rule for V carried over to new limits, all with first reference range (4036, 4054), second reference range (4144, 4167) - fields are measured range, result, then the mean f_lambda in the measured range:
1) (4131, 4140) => 0.033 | 41.7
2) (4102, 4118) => 0.056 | 40.4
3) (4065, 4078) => 0.050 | 39.9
